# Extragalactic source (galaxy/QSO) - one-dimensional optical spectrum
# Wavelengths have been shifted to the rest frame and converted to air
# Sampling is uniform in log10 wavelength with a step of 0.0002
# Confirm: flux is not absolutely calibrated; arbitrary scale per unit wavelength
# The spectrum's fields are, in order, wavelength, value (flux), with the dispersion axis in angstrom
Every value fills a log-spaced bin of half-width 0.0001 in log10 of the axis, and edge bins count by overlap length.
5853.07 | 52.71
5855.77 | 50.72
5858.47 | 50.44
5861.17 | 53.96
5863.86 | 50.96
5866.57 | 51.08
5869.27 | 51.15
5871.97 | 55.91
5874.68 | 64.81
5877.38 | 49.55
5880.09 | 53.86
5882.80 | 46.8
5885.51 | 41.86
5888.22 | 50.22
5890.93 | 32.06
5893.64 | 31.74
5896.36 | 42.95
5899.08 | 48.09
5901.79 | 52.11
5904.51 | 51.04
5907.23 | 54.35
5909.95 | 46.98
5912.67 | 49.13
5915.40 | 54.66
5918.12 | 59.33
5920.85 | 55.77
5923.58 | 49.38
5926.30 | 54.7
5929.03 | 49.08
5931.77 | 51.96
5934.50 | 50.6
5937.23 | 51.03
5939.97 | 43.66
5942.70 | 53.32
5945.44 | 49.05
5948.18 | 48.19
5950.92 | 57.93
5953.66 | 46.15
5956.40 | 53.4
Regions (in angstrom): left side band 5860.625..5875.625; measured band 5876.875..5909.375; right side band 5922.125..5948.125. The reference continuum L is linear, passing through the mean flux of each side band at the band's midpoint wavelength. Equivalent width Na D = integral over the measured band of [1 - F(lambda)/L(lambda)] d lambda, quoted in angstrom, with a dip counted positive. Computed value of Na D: 4.11 angstrom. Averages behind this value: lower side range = 54.4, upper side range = 50.2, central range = 46.2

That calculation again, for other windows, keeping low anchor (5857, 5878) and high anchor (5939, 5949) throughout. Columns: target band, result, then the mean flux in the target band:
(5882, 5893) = 2.2 angstrom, 41.8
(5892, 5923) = 0.9 angstrom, 49.5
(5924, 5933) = -0.3 angstrom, 51.6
